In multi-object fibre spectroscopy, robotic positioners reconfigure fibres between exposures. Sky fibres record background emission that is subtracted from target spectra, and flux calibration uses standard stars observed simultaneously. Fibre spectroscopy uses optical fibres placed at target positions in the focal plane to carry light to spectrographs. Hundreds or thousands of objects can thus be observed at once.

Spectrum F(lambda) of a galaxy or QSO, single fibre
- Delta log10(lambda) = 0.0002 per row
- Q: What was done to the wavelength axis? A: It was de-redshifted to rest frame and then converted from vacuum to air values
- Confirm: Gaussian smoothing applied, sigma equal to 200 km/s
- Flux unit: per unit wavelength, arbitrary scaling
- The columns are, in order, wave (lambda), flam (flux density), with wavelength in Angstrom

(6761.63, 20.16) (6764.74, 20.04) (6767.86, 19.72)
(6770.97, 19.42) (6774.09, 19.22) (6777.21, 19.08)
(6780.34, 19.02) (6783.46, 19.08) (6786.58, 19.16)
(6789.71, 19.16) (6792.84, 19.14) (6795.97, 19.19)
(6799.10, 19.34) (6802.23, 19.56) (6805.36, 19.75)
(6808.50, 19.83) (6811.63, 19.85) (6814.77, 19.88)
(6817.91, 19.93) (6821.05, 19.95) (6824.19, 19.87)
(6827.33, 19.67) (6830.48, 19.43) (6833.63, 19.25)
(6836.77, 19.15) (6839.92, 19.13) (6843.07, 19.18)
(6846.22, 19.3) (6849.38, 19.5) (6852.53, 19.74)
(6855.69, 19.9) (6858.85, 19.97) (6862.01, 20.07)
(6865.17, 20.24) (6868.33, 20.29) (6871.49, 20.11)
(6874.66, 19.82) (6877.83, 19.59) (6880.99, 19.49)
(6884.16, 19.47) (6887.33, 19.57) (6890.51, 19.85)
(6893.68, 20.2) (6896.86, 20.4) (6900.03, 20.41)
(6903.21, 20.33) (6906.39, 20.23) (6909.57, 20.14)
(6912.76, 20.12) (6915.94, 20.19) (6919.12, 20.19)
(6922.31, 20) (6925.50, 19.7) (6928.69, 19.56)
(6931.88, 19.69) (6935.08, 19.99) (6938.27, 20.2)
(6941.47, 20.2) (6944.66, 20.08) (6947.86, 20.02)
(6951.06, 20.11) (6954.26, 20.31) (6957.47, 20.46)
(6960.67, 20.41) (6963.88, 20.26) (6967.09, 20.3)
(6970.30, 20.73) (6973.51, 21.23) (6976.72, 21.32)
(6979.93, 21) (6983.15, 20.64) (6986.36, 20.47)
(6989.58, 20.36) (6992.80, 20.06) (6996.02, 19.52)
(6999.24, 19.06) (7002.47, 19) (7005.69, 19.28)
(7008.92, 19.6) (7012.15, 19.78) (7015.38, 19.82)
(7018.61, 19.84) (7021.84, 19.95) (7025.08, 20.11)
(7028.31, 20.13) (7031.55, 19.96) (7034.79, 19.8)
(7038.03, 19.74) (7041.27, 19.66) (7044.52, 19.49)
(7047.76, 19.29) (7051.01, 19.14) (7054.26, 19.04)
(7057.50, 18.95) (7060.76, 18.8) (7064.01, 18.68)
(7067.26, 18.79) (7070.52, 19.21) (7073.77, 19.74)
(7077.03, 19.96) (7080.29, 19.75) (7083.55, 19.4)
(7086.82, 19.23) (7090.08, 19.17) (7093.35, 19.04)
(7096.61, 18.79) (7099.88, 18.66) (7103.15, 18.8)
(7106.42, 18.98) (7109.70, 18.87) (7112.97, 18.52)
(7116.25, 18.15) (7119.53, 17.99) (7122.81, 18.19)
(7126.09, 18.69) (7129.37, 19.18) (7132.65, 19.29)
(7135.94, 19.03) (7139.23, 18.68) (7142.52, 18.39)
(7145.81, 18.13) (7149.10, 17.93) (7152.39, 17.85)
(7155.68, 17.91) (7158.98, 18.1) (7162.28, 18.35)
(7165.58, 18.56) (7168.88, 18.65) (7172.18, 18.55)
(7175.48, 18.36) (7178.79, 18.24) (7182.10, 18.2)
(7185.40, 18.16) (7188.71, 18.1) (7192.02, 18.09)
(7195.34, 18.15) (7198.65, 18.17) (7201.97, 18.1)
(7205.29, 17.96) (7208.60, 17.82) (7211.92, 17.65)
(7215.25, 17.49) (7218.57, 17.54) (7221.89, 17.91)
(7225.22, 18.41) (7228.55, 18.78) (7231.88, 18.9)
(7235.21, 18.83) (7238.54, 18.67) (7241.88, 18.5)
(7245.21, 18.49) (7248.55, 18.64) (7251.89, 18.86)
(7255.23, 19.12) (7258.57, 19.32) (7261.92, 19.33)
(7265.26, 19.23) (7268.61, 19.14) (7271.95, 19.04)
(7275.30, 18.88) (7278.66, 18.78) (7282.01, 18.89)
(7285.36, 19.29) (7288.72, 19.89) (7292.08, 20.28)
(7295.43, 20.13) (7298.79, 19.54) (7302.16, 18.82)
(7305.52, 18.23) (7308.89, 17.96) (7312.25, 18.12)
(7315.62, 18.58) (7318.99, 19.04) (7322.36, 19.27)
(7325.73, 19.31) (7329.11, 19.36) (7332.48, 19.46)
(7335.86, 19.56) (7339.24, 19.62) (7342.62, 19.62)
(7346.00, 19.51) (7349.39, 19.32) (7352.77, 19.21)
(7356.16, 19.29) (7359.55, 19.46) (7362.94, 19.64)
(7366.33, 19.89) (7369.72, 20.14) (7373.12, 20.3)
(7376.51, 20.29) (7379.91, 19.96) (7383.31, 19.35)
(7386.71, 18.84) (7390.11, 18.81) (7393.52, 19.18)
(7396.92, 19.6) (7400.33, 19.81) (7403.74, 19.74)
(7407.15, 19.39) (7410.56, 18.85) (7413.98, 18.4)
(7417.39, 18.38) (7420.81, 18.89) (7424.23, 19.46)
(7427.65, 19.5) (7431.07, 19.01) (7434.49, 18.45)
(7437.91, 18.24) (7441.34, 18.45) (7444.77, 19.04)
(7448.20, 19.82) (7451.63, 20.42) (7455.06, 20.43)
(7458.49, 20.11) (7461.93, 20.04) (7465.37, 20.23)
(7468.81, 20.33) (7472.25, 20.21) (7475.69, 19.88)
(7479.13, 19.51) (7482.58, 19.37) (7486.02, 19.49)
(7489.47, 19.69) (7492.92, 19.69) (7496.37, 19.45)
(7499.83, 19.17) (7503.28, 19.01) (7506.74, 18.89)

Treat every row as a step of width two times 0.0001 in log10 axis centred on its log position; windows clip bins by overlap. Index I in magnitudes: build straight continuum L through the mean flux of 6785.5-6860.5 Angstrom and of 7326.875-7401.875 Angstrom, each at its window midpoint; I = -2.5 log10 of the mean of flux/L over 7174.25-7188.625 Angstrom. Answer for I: 0.08 mag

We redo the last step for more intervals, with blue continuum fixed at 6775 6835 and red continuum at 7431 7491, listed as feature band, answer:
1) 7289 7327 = 0.030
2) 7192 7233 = 0.087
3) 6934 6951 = -0.033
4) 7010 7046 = -0.017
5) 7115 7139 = 0.051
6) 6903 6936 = -0.027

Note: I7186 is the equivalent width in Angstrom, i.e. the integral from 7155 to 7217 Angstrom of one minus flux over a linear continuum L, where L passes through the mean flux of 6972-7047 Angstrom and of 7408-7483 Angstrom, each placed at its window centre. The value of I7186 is 5.1 Angstrom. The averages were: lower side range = 20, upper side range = 19.4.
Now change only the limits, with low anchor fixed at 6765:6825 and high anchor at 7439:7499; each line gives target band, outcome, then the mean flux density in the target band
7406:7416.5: 0.5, 18.8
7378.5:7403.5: 0.4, 19.4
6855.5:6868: -0.4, 20.1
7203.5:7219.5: 1.6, 17.7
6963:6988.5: -1.6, 20.8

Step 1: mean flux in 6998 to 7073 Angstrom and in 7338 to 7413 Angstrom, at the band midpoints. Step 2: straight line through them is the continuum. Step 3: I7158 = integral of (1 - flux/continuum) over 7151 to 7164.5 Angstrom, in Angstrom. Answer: 0.97 Angstrom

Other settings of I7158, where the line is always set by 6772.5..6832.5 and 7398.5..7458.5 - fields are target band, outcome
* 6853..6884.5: -0.7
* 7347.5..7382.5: -0.9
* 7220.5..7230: 0.5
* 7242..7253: 0.4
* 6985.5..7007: -0.3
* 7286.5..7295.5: -0.4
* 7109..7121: 0.6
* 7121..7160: 1.8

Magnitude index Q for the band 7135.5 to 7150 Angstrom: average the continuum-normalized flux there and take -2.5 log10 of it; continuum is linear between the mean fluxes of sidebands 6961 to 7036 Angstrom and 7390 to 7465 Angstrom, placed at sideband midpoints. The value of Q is 0.08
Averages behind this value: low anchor 20.1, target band 18.4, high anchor 19.3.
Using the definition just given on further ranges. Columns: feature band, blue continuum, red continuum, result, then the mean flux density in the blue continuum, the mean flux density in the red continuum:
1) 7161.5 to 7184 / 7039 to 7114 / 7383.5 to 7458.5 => 0.04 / 19.1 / 19.2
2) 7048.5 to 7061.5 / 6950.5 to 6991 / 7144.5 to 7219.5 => 0.03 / 20.6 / 18.1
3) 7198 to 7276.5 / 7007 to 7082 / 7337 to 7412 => 0.06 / 19.5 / 19.5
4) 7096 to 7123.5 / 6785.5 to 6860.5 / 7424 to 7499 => 0.06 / 19.5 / 19.6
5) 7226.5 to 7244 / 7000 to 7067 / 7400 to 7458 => 0.03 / 19.5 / 19.2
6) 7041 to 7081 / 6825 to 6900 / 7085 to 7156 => -0.02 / 19.7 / 18.6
